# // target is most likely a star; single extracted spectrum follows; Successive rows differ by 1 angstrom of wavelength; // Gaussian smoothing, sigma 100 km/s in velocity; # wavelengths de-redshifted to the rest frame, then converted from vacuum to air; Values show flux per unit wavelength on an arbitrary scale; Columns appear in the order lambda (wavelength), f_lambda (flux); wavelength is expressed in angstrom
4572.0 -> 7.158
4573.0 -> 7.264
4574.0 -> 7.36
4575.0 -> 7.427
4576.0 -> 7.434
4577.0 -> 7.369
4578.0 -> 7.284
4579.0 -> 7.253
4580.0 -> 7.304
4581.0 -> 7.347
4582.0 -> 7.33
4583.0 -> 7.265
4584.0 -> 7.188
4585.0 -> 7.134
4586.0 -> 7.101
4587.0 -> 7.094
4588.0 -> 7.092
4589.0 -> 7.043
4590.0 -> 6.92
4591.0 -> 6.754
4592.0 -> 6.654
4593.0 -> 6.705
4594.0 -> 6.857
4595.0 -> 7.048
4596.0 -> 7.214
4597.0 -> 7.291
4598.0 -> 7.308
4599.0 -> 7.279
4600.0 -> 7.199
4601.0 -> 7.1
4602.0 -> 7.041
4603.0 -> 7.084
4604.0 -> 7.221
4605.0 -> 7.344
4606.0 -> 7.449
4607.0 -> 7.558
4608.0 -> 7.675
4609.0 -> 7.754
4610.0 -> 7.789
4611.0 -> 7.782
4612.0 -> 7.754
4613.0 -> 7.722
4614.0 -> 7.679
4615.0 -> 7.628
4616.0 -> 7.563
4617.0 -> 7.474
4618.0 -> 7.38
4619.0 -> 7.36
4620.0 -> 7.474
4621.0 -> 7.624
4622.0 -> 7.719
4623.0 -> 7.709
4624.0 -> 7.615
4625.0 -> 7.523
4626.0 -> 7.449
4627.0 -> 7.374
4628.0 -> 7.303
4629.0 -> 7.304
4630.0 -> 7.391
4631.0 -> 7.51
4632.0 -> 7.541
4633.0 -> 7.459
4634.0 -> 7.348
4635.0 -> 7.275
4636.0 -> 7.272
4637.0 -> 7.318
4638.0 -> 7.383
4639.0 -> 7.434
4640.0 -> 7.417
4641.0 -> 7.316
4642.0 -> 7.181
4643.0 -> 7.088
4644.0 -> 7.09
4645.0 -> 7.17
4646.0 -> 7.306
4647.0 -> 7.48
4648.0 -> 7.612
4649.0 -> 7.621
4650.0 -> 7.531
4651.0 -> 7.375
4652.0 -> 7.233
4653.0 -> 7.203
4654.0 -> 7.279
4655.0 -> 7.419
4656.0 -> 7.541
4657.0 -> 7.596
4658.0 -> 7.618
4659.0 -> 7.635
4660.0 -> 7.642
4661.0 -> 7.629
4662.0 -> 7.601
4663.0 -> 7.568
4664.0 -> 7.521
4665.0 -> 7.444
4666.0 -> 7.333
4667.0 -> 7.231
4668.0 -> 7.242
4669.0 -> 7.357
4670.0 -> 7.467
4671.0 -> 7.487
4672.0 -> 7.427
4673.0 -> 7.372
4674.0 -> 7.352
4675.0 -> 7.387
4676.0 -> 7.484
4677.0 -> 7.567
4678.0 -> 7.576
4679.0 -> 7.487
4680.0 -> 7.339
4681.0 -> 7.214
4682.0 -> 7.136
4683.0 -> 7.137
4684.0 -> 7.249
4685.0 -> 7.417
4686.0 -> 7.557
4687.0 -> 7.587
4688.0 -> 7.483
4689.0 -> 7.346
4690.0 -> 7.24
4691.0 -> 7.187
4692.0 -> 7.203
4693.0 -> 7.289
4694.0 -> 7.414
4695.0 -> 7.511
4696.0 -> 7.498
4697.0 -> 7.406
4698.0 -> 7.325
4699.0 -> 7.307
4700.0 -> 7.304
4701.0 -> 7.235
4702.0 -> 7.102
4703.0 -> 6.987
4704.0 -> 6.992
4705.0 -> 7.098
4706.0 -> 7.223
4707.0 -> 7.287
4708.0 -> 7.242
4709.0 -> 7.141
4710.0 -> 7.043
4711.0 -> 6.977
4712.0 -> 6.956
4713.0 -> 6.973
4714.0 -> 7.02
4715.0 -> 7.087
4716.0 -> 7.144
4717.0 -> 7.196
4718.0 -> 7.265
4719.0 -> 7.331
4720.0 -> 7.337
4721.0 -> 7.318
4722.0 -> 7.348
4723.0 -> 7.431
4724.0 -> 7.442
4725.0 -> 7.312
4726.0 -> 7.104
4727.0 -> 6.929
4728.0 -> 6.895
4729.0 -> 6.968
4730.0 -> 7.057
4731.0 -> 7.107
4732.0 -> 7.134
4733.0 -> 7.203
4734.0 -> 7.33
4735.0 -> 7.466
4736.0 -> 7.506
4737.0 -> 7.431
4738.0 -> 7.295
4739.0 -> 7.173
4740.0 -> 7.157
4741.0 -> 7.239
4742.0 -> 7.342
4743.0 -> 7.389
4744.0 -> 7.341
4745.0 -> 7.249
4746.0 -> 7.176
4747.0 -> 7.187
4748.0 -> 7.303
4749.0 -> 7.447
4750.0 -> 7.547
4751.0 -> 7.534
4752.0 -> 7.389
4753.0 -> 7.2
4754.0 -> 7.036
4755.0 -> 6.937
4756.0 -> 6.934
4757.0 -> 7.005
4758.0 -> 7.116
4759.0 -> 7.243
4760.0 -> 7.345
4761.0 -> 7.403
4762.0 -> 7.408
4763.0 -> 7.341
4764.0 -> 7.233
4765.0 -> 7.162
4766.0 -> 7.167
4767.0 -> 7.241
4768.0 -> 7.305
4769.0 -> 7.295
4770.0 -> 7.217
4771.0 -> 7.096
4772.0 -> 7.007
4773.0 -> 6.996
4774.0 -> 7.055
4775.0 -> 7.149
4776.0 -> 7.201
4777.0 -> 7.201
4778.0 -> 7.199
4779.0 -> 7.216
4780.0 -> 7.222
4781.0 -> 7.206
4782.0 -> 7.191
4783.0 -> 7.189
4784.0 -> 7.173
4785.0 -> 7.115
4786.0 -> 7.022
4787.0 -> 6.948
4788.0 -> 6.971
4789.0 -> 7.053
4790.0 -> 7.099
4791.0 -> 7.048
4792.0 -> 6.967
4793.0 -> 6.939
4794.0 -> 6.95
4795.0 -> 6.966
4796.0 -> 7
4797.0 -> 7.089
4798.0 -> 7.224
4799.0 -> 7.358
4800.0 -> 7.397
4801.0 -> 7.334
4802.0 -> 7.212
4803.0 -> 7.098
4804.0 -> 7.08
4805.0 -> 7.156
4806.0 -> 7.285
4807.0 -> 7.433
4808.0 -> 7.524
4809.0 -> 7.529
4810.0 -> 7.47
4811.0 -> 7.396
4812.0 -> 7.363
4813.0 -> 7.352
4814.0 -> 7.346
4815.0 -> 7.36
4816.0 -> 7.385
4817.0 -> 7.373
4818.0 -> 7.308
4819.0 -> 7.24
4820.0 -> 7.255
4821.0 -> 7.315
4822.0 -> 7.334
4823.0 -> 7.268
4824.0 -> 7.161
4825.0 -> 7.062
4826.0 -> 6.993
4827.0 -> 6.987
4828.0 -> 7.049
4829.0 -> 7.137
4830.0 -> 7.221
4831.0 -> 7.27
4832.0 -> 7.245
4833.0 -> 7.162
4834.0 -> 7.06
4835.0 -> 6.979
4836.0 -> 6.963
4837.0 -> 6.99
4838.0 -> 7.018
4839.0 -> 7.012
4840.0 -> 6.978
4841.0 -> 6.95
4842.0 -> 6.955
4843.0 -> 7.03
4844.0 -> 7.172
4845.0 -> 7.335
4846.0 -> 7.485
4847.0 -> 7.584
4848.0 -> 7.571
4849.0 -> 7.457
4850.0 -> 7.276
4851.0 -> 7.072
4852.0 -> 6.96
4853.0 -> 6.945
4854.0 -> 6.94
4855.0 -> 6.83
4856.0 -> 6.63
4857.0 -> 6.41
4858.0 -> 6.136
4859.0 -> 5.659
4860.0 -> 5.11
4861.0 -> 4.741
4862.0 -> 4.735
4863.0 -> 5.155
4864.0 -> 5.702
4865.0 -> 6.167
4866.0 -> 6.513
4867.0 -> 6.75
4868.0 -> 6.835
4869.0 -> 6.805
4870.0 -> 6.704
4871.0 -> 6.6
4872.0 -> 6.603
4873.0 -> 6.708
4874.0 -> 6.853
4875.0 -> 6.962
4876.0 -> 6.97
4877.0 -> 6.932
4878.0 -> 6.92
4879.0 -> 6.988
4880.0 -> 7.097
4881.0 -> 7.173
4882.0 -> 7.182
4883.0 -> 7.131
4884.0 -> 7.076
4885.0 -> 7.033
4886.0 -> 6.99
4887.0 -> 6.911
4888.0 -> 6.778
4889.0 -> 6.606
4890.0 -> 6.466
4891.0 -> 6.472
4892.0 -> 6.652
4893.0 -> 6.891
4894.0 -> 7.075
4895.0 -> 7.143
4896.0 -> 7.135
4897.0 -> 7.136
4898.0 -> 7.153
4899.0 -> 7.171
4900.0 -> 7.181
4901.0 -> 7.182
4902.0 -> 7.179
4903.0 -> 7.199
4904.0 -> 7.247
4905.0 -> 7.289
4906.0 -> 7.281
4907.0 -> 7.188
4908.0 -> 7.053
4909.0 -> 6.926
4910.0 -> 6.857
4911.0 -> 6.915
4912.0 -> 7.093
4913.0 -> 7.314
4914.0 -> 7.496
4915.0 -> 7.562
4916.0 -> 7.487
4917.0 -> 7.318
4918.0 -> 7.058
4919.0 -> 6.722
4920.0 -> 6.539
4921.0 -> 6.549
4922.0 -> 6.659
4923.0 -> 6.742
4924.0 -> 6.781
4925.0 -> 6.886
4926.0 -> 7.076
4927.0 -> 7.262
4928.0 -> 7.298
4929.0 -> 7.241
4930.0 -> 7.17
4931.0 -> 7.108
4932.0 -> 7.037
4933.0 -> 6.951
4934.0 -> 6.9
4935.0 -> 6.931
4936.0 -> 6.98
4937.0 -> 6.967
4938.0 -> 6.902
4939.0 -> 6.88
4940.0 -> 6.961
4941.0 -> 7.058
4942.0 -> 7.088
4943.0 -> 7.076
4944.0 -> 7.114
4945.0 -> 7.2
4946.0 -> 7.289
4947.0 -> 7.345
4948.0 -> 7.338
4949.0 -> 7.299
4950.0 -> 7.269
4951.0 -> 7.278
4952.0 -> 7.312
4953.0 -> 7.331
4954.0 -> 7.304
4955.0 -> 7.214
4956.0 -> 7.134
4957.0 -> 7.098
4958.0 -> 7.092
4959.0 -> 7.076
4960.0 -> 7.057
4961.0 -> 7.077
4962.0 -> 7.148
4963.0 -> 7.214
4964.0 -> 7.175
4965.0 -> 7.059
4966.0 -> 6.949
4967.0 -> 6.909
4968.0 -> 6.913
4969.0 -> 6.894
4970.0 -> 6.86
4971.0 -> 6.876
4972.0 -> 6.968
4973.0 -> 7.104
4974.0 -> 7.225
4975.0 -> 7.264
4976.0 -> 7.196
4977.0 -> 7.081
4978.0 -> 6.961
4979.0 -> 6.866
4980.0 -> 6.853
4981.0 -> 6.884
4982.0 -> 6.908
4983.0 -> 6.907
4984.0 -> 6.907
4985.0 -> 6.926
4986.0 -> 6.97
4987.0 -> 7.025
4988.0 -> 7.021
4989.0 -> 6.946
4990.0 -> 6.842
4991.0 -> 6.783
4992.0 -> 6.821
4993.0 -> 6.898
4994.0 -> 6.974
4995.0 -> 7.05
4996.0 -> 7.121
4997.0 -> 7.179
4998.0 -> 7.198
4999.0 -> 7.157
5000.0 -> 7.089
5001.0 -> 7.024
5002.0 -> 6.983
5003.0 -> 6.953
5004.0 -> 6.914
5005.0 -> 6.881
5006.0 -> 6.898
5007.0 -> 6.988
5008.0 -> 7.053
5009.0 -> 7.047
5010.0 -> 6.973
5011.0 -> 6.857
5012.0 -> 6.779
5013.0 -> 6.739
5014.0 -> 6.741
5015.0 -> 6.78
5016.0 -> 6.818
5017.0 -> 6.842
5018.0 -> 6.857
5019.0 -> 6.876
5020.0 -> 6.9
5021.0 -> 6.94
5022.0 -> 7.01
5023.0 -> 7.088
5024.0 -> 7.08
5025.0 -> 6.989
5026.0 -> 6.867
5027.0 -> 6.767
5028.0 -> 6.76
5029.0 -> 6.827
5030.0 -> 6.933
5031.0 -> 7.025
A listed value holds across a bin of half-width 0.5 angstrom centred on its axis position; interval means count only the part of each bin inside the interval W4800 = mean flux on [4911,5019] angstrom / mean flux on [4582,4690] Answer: 0.95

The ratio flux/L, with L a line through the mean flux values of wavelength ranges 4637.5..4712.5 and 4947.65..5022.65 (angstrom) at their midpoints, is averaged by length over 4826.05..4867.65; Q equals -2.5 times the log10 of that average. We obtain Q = 0.07 mag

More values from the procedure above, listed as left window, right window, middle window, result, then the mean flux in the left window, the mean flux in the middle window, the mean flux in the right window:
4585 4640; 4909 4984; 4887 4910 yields 0.01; 7.35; 7.01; 7.06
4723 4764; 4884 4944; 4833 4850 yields -0.01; 7.24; 7.16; 7.02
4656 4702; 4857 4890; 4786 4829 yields -0.06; 7.41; 7.2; 6.51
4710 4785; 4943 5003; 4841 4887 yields 0.07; 7.21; 6.71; 7.07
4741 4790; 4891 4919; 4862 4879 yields 0.10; 7.2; 6.53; 7.13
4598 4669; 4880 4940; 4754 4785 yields 0.01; 7.44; 7.18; 7.03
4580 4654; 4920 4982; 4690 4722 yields 0.01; 7.34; 7.21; 7.06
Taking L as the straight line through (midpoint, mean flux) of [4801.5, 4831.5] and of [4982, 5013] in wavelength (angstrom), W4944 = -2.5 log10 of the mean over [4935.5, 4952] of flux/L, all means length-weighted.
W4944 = -0.012 mag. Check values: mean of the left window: 7.27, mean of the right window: 6.97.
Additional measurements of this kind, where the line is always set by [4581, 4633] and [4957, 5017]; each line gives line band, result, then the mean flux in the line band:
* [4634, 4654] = 0.00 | 7.33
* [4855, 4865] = 0.24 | 5.68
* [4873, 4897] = 0.02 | 6.93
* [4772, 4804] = 0.01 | 7.12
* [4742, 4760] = -0.01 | 7.24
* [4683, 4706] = -0.01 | 7.3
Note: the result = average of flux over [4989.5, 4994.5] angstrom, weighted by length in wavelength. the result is 6.86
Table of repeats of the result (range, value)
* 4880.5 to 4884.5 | 7.14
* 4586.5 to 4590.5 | 7.04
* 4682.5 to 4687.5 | 7.39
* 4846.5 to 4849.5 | 7.54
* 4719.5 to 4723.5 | 7.36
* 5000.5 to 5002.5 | 7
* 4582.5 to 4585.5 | 7.2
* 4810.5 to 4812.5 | 7.38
